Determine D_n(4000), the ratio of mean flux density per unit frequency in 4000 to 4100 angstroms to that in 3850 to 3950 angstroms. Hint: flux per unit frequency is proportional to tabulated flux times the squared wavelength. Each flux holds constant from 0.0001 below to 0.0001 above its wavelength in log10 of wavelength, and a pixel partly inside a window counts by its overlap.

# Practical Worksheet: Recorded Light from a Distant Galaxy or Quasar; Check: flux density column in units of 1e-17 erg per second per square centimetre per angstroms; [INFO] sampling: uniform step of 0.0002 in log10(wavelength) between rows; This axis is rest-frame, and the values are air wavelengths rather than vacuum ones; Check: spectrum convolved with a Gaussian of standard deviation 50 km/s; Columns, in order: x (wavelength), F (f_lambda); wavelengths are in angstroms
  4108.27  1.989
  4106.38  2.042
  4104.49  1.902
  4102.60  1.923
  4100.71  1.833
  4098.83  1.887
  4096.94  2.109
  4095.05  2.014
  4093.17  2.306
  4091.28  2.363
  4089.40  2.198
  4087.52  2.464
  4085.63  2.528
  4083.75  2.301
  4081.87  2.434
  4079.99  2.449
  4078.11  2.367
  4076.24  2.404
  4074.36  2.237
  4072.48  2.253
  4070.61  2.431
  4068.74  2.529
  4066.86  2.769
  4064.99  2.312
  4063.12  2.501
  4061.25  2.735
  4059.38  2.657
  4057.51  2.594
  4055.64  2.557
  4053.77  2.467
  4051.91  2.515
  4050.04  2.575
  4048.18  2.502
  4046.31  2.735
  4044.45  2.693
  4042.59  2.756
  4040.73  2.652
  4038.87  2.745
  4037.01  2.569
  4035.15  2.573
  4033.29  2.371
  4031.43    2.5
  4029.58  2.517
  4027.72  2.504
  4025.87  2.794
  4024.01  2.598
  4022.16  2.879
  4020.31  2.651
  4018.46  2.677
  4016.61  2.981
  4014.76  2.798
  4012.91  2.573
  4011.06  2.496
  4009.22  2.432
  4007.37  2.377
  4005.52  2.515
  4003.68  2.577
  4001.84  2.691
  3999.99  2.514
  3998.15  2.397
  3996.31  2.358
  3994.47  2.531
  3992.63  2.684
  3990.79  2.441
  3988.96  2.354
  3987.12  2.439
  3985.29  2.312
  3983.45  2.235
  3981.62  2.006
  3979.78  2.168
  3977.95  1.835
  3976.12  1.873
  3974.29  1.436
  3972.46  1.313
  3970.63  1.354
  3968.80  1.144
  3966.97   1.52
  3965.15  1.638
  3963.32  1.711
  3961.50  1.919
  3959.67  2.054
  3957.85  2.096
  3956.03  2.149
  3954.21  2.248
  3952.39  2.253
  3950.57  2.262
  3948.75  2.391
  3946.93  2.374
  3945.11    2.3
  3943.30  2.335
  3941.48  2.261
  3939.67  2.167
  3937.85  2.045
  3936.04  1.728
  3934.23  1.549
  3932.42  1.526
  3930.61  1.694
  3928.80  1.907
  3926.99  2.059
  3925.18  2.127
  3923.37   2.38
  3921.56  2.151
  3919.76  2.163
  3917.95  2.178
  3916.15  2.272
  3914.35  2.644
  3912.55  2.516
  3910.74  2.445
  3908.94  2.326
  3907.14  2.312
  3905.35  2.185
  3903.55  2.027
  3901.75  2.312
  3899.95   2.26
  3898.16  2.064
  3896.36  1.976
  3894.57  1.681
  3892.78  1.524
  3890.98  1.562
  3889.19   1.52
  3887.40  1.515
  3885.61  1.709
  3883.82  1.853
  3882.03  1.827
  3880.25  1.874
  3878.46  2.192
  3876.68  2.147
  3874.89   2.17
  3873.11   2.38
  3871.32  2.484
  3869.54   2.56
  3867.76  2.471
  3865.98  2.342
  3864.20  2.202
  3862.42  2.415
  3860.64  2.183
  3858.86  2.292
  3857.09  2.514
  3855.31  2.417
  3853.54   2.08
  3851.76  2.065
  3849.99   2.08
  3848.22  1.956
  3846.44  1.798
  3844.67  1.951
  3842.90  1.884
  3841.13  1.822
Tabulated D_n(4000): 1.28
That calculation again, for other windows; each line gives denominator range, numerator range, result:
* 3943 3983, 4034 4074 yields 1.40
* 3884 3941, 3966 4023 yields 1.18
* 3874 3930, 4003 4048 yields 1.35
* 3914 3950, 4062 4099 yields 1.20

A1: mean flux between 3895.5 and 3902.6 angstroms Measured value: 2.15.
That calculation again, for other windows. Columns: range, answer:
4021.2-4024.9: 2.74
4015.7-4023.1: 2.8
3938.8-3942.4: 2.21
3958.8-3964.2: 1.89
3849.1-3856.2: 2.16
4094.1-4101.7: 1.96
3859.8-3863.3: 2.3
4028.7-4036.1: 2.49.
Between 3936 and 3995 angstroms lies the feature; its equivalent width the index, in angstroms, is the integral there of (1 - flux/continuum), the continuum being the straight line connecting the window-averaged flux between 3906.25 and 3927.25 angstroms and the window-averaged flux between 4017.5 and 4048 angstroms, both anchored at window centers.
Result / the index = 9.5 angstroms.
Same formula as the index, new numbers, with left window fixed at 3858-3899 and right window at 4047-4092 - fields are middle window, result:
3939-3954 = -0.69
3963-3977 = 4.71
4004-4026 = -2.77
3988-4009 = -1.68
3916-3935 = 1.33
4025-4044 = -1.69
